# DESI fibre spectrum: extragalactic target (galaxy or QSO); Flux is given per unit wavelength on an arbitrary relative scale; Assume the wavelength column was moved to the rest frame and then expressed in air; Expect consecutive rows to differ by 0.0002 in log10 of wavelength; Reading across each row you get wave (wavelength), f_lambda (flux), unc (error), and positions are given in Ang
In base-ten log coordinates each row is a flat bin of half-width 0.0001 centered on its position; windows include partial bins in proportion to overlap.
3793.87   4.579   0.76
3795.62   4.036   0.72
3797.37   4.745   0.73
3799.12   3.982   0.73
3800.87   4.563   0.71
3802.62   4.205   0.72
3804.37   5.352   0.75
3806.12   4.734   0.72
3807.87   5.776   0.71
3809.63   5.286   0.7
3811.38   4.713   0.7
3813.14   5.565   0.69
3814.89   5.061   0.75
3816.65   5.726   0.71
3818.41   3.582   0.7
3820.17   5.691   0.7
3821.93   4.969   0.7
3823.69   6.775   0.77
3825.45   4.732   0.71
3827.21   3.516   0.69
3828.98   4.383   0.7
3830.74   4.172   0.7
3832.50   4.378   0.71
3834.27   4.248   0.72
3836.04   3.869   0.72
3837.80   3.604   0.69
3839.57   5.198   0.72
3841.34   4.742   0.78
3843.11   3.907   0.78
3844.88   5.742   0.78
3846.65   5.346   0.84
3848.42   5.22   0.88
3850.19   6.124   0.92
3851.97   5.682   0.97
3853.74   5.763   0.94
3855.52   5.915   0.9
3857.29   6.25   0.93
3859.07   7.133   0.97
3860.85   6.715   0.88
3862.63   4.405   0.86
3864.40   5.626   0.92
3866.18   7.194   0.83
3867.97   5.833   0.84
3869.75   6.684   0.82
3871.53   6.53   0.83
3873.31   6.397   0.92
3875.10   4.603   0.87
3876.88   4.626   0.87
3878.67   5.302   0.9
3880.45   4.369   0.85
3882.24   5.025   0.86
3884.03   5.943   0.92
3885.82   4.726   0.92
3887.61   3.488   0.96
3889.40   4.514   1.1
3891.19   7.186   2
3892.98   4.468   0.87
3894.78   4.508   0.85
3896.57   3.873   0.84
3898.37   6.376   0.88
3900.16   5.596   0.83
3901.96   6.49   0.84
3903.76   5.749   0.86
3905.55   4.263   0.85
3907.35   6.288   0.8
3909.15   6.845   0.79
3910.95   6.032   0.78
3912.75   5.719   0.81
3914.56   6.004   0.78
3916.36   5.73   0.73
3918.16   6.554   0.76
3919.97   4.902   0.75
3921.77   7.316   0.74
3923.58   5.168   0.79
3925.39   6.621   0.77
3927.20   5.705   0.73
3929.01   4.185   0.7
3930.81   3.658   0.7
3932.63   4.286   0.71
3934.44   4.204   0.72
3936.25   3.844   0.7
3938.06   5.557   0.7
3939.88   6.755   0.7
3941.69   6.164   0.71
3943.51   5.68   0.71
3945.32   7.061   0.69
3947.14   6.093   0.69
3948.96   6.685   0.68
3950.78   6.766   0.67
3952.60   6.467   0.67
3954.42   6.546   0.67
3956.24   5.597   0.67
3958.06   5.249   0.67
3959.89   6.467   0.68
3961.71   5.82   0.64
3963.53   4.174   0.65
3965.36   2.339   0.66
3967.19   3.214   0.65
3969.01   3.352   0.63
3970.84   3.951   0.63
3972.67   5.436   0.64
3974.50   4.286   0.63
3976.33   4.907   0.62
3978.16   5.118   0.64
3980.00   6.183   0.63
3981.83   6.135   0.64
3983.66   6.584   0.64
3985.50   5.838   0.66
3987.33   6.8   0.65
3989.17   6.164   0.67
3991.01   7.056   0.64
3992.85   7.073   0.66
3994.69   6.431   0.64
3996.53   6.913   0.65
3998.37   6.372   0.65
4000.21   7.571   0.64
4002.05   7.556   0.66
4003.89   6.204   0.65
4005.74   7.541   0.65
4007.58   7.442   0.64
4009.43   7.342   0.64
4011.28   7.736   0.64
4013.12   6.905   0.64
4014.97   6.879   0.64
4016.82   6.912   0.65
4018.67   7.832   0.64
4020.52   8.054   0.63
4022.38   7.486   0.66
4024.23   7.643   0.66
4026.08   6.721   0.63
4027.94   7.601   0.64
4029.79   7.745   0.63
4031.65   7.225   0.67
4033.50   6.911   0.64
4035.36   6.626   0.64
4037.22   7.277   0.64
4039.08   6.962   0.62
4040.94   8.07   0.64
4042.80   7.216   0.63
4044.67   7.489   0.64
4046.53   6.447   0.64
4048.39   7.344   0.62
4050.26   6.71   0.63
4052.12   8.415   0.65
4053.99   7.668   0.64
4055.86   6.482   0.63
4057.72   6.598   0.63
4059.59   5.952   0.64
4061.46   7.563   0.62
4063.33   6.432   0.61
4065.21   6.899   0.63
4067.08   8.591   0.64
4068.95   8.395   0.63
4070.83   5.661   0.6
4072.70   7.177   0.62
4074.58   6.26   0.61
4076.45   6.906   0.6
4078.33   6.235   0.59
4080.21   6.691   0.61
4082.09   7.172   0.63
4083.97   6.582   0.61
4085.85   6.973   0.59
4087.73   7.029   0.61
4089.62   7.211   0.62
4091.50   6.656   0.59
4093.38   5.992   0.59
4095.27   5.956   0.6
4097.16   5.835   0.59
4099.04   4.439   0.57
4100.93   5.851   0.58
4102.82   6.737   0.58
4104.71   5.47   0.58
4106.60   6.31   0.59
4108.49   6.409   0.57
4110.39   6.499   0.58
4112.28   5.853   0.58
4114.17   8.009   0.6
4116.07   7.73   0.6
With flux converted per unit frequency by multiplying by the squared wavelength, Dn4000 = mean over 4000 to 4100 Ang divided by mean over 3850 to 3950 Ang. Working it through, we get 1.35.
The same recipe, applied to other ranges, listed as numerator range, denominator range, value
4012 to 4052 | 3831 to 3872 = 1.46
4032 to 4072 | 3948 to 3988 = 1.39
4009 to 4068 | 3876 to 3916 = 1.46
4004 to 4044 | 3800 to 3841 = 1.70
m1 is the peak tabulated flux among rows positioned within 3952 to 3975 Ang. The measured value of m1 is 6.546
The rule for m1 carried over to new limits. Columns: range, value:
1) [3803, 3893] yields 7.194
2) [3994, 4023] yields 8.054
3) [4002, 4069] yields 8.591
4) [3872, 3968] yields 7.316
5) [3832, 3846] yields 5.742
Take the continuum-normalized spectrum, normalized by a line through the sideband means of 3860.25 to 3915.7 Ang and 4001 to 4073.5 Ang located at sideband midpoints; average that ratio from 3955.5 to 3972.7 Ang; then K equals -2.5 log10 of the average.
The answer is 0.38 mag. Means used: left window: 5.52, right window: 7.22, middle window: 4.5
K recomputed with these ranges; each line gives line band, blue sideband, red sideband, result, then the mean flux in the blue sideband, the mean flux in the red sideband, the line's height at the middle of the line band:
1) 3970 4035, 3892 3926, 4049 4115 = -0.08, 5.71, 6.67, 6.23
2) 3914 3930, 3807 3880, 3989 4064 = 0.05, 5.29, 7.15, 6.09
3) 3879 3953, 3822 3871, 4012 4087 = 0.08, 5.31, 7.12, 5.93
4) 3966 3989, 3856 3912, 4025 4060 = 0.26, 5.58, 7.15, 6.51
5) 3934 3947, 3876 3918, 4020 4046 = 0.06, 5.38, 7.33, 6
